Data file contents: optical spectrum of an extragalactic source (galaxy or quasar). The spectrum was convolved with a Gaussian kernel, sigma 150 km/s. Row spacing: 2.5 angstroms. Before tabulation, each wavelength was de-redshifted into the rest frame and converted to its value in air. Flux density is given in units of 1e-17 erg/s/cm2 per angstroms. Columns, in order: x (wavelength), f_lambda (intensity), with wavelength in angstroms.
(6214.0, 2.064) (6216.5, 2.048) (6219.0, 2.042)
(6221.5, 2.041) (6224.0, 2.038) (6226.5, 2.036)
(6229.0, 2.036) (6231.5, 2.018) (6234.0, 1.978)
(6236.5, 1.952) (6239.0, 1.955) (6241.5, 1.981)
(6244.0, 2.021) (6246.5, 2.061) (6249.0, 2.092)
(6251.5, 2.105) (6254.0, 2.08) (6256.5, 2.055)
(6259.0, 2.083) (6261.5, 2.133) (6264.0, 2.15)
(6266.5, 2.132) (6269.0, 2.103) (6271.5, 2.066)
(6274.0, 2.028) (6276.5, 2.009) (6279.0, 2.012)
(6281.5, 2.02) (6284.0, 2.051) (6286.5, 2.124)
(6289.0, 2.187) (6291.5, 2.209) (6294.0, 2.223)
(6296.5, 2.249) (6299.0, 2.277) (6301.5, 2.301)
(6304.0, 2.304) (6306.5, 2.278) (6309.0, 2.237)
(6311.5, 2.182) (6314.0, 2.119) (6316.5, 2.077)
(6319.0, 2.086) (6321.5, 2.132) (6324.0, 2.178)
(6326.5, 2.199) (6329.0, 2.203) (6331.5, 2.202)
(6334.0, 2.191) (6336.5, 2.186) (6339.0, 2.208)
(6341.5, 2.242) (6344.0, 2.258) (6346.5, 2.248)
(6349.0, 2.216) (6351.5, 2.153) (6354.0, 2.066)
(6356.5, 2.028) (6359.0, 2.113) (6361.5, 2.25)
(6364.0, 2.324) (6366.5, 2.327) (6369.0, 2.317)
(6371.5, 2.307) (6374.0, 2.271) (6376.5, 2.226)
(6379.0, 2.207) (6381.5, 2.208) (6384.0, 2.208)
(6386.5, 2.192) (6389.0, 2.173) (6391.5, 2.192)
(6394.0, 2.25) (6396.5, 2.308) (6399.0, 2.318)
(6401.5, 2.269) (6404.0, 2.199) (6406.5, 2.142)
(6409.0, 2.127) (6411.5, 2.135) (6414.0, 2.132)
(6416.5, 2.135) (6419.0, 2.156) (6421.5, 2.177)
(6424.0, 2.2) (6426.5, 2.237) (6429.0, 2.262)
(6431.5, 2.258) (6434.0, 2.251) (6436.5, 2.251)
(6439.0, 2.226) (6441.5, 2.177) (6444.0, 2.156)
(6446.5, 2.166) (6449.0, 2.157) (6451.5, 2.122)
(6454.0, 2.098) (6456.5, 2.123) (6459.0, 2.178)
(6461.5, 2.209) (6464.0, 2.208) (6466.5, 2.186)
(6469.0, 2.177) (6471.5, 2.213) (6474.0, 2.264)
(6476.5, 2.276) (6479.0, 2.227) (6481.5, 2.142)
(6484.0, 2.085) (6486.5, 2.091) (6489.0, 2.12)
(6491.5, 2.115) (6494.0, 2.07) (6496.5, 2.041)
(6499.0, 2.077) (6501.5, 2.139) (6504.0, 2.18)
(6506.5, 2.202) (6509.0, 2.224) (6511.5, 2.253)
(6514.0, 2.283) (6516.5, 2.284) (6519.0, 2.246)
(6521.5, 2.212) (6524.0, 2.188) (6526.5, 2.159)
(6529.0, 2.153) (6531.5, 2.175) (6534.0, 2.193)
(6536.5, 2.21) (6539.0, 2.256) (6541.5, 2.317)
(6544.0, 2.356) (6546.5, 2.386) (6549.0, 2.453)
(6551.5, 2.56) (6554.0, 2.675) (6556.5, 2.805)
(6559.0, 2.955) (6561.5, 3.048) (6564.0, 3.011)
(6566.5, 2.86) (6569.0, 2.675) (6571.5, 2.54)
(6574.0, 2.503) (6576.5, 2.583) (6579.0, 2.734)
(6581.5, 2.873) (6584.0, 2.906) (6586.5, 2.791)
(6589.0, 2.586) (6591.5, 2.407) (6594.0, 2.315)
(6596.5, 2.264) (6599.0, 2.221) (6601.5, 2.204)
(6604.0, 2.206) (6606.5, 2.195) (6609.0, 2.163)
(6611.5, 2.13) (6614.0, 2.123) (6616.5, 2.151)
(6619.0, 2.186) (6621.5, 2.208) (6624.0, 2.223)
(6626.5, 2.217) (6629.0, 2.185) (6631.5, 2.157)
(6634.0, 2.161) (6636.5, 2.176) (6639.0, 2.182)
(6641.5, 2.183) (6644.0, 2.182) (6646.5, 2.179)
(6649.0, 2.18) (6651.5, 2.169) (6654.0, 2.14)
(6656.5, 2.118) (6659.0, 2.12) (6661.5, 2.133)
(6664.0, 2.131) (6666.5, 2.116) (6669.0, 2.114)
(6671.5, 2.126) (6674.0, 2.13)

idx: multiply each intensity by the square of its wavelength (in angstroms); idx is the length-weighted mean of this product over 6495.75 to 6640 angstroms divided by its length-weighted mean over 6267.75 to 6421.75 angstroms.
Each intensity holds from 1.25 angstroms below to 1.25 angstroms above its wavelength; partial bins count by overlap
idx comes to 1.2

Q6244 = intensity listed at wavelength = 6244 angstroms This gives 2.021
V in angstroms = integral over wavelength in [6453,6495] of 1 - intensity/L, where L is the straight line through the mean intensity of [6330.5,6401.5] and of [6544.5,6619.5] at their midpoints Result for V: 3.6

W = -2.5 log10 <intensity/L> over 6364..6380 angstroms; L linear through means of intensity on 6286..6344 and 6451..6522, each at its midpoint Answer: -0.04 mag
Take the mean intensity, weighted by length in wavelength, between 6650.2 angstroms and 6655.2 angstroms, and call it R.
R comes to 2.15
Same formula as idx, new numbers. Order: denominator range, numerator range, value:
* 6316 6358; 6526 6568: 1.24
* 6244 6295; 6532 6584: 1.36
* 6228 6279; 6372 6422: 1.12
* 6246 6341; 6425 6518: 1.07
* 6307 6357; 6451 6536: 1.05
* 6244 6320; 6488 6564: 1.18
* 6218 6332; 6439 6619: 1.19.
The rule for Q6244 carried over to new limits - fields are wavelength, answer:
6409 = 2.127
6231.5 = 2.018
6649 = 2.18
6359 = 2.113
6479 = 2.227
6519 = 2.246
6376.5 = 2.226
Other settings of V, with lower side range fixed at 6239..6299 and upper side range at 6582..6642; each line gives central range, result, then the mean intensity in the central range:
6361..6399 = -1.72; 2.25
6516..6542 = 0.27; 2.21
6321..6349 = -0.99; 2.21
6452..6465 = 0.23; 2.16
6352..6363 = 0.11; 2.12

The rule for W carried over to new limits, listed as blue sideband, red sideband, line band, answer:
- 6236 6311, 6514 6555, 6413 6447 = 0.01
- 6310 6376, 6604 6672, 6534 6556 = -0.11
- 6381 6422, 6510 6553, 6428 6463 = 0.02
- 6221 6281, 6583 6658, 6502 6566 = -0.09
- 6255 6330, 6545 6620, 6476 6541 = 0.12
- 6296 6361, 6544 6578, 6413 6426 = 0.10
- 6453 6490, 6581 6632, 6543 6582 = -0.18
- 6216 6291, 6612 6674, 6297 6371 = -0.06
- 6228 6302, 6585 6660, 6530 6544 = -0.02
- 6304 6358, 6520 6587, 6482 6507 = 0.16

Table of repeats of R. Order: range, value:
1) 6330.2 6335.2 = 2.2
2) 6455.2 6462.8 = 2.17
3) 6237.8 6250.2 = 2.02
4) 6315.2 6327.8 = 2.13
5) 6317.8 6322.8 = 2.11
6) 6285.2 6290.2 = 2.15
